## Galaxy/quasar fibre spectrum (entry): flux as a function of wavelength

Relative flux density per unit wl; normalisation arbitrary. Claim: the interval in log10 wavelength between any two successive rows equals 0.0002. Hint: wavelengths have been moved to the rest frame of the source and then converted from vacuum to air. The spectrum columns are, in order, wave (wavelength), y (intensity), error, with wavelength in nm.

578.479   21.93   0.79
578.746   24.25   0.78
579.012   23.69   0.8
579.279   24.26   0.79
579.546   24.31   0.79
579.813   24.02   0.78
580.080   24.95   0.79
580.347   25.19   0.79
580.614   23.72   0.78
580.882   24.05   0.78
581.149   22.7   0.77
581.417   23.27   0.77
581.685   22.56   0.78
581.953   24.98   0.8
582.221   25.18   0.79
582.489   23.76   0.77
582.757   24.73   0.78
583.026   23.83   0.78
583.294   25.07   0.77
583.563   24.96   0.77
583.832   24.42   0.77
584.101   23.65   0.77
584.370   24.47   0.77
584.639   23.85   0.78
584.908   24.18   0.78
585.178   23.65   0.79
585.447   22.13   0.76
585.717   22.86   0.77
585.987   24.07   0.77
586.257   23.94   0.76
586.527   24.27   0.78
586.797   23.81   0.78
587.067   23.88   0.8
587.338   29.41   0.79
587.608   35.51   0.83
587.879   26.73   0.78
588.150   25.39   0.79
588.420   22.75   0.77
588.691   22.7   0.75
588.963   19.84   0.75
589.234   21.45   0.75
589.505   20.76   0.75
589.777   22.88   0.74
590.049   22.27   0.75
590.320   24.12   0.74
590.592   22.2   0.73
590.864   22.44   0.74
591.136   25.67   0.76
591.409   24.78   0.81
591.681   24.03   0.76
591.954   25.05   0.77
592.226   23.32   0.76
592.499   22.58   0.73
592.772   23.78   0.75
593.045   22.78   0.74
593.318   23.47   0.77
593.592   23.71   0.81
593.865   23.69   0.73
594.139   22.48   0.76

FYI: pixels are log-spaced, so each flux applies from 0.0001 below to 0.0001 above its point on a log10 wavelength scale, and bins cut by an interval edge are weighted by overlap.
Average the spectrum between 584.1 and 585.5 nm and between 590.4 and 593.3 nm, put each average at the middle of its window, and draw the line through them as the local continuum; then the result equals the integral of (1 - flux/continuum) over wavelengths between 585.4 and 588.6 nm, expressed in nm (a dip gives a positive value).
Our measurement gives -0.23 nm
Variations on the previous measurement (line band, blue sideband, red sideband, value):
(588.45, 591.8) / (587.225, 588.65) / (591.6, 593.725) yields 0.380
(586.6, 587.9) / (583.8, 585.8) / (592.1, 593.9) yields -0.236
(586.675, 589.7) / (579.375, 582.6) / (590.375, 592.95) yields -0.108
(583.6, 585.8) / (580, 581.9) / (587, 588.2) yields 0.230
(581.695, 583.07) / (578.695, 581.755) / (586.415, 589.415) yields -0.007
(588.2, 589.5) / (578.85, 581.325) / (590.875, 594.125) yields 0.111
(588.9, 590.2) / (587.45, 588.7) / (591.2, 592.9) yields 0.219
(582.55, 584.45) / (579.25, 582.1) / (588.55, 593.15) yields -0.057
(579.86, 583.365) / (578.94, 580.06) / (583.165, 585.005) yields 0.019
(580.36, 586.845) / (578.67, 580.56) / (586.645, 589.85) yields 0.143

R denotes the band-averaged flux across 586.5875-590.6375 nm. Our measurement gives 24.3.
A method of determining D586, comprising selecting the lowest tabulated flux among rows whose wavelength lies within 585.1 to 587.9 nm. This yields 22.13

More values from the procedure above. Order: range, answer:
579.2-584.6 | 22.56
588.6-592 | 19.84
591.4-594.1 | 22.58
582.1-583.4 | 23.76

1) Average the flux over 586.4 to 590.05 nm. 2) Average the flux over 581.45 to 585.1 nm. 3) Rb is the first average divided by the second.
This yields 1.0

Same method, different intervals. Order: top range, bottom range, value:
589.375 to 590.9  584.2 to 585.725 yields 0.95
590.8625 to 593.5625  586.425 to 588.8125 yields 0.91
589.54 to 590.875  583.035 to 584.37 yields 0.93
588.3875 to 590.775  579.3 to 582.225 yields 0.92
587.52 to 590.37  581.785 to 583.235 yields 0.97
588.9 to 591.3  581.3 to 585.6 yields 0.94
